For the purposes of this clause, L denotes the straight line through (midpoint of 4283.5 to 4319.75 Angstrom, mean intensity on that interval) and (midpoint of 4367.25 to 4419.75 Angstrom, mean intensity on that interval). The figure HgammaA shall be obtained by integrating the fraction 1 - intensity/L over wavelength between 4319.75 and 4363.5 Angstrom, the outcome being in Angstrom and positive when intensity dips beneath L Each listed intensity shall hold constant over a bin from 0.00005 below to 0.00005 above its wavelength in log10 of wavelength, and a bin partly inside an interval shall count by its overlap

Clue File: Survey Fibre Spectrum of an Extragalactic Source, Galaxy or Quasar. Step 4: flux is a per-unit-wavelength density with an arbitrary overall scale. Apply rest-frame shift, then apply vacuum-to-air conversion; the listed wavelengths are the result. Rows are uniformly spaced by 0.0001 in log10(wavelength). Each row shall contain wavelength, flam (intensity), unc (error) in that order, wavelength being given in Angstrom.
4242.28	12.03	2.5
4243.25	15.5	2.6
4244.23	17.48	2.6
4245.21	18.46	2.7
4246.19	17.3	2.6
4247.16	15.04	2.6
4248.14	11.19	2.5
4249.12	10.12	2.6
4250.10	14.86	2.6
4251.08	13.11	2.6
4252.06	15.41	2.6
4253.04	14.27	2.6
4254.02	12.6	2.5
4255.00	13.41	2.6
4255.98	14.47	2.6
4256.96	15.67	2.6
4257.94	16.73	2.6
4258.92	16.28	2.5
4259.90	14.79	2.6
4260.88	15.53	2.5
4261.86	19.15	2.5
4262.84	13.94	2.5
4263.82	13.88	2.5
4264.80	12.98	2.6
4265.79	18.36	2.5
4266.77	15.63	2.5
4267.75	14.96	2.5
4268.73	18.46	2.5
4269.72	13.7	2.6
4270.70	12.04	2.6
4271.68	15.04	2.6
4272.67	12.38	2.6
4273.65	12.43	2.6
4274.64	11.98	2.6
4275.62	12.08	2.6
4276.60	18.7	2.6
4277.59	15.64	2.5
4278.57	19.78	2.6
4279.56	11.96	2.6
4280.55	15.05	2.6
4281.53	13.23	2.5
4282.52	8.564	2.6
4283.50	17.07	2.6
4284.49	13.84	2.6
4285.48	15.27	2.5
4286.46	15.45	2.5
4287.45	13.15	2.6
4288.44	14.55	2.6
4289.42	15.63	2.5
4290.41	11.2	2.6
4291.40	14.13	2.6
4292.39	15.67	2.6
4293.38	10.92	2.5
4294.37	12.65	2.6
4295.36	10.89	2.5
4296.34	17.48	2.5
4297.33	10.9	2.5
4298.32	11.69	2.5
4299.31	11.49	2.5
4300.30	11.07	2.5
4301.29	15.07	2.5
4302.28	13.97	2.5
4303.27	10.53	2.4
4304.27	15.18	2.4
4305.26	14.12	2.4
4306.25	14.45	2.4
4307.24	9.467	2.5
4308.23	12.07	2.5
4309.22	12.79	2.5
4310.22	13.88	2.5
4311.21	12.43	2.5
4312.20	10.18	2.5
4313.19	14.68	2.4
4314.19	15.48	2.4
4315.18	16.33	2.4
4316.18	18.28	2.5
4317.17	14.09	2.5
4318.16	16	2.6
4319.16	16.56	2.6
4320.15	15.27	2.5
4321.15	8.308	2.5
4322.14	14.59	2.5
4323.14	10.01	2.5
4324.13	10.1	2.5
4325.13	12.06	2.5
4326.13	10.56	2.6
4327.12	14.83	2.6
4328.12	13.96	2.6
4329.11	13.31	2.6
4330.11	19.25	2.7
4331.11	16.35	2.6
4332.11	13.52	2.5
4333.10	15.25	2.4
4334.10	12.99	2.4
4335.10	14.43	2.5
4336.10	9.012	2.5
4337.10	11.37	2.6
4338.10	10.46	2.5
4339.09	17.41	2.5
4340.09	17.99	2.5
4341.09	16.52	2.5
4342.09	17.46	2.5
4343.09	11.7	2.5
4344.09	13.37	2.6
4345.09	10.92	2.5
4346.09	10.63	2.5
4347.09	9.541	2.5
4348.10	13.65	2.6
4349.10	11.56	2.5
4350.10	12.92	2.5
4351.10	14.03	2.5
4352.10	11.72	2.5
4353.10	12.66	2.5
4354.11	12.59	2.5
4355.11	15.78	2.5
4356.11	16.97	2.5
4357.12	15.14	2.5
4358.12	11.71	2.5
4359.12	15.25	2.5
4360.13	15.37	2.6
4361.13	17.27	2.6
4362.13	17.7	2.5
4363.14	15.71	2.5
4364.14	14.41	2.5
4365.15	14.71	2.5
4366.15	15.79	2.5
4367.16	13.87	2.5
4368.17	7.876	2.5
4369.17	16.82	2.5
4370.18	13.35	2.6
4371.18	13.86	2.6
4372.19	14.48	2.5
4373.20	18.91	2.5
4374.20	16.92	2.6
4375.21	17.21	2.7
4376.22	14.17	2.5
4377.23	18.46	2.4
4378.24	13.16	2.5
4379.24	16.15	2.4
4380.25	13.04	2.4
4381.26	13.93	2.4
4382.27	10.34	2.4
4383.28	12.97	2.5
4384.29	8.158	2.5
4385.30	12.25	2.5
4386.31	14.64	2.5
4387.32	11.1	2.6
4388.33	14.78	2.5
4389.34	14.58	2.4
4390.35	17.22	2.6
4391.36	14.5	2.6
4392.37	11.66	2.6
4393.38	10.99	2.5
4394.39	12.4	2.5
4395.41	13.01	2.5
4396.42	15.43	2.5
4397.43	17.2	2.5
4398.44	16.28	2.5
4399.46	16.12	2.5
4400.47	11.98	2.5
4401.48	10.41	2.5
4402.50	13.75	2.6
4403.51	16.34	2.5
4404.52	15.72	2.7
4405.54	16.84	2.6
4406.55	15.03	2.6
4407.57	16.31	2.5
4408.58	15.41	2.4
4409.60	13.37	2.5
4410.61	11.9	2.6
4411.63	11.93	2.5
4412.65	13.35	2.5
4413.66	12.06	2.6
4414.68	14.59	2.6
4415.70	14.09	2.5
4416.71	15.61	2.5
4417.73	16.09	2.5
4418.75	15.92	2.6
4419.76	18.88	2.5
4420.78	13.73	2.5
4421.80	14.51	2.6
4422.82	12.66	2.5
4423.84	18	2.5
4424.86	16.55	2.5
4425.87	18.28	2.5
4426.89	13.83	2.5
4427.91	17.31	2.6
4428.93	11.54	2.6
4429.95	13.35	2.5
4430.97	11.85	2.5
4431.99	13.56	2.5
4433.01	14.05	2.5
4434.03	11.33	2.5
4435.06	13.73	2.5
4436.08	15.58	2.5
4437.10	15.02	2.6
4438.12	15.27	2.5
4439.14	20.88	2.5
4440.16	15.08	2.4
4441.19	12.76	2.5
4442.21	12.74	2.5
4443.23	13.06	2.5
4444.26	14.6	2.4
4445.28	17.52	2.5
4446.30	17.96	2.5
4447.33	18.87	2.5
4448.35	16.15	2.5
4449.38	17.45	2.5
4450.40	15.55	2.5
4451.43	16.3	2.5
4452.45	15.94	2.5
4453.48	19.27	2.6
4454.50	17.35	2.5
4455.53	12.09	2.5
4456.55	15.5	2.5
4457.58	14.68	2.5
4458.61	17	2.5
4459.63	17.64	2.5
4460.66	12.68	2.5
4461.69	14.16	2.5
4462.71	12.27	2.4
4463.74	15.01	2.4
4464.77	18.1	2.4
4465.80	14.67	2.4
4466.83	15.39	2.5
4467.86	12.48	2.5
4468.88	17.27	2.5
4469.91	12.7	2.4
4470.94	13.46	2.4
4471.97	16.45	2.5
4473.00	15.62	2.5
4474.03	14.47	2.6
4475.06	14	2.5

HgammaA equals 0.9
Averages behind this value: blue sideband 13.7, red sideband 14.2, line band 13.7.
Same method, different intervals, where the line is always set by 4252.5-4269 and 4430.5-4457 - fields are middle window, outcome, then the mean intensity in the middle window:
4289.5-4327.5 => 5.4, 13.2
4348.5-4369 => 1.5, 14.2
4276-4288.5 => 0.5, 14.8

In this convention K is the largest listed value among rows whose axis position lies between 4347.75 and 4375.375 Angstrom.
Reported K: 18.91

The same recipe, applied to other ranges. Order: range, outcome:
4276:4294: 19.78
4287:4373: 19.25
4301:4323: 18.28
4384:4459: 20.88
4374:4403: 18.46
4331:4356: 17.99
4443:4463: 19.27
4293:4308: 17.48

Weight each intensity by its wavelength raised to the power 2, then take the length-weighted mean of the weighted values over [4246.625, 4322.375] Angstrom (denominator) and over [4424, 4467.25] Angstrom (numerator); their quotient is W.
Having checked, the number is 1.2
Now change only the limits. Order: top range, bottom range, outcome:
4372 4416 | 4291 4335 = 1.09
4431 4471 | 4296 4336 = 1.20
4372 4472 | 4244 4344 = 1.11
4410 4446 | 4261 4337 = 1.12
